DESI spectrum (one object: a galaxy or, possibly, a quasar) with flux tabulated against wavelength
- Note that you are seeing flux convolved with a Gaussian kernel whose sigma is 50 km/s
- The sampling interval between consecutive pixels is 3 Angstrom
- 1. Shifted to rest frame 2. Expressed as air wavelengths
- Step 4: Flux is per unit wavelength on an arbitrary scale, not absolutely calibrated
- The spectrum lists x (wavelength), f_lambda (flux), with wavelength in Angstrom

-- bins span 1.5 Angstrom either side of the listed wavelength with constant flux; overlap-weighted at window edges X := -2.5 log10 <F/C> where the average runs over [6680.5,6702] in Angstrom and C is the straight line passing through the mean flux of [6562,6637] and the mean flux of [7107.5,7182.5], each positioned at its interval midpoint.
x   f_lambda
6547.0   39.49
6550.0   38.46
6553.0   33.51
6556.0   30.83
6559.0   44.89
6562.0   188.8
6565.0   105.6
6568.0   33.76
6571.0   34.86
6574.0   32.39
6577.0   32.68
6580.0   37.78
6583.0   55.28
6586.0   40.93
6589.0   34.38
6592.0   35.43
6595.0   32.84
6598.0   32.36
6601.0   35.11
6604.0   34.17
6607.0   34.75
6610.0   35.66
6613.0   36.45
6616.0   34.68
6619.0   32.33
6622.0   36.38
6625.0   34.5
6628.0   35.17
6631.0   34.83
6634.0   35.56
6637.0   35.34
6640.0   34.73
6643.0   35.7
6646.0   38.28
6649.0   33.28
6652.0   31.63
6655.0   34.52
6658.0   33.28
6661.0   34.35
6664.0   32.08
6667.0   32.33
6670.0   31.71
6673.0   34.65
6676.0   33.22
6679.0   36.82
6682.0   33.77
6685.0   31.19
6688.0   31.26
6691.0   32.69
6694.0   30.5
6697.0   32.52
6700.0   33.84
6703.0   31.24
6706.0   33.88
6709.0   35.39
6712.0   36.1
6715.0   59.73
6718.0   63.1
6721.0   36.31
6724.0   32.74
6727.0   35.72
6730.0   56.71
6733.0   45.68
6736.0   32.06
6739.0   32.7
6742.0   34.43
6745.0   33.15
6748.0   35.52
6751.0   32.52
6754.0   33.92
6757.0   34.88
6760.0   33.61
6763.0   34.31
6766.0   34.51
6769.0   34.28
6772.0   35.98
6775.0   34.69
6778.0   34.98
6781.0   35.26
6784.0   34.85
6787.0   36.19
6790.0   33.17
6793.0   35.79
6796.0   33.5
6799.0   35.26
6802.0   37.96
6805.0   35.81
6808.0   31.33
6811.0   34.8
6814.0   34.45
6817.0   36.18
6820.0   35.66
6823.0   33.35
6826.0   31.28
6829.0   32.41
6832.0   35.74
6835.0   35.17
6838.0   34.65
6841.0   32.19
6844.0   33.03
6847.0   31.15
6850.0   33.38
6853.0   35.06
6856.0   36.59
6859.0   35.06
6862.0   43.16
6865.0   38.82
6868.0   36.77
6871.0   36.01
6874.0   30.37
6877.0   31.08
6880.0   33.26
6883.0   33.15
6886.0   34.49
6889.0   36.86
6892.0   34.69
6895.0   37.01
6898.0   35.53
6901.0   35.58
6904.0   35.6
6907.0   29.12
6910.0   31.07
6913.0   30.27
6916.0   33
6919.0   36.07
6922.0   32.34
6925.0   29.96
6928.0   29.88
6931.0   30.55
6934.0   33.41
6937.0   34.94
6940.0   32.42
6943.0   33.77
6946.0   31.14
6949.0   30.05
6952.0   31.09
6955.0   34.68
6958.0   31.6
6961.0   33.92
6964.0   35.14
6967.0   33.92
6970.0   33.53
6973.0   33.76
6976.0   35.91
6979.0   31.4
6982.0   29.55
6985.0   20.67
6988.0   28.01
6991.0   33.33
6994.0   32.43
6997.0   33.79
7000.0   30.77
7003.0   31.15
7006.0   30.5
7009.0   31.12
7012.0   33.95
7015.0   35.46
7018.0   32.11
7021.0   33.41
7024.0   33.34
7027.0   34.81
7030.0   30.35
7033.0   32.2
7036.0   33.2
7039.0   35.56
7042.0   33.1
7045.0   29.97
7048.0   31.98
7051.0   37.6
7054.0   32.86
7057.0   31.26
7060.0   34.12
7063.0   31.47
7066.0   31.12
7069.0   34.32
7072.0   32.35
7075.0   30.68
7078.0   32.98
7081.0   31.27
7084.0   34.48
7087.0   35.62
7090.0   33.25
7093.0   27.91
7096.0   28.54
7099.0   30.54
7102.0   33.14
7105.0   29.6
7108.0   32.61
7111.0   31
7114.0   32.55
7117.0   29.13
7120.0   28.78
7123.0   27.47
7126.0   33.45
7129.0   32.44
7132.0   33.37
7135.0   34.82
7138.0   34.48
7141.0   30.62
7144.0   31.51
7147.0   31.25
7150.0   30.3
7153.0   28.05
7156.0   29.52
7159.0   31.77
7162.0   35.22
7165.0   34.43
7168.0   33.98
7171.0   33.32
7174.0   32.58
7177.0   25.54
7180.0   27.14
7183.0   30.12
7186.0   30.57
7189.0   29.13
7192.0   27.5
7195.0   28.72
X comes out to 0.23 mag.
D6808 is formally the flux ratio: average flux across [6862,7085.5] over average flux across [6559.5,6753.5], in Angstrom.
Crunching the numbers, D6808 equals 0.83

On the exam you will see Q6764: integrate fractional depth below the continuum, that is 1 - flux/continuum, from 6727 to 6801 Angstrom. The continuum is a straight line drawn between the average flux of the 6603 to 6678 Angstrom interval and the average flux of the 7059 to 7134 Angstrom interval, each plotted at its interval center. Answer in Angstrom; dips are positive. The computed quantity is -4.59 Angstrom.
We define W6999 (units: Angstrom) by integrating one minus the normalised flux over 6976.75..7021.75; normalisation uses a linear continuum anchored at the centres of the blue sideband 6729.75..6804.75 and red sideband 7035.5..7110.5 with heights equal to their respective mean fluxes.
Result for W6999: 2.56 Angstrom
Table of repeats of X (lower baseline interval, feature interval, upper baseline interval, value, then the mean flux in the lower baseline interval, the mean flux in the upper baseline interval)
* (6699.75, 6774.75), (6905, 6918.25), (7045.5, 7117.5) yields 0.12 mag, 37.7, 32.1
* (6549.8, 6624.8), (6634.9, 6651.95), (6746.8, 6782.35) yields 0.18 mag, 44.9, 34.5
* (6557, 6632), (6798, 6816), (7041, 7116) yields 0.13 mag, 45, 32.1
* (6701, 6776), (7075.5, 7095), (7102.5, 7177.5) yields 0.00 mag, 37.7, 31.6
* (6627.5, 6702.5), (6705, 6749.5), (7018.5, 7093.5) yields -0.20 mag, 33.7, 32.8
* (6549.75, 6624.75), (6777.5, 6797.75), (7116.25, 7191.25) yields 0.15 mag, 44.9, 31.1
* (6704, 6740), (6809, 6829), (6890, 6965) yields 0.11 mag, 41.7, 32.9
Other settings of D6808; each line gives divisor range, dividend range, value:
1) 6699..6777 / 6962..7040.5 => 0.86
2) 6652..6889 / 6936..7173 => 0.91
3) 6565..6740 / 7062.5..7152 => 0.86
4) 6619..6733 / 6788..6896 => 0.96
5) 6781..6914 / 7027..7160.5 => 0.92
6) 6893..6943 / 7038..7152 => 0.97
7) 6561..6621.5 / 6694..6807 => 0.80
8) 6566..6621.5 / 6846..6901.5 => 0.96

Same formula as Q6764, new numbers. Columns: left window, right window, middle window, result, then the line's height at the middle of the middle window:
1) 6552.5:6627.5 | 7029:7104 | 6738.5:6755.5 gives 2.9 Angstrom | 40.7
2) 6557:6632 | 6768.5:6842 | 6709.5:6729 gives -2.5 Angstrom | 38.9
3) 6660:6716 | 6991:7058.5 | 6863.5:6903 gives -1.7 Angstrom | 33.4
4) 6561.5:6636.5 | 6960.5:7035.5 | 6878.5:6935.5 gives 2.2 Angstrom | 34.6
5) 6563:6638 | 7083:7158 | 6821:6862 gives 1.8 Angstrom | 35.8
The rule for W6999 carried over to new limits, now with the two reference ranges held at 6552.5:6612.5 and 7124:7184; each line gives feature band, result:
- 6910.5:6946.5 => 5.27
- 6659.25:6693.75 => 9.07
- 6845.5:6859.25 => 1.98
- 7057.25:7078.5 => 1.06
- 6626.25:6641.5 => 3.59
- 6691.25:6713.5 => 5.42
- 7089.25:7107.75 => 1.49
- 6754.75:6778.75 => 4.35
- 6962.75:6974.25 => 0.84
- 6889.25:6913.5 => 2.95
